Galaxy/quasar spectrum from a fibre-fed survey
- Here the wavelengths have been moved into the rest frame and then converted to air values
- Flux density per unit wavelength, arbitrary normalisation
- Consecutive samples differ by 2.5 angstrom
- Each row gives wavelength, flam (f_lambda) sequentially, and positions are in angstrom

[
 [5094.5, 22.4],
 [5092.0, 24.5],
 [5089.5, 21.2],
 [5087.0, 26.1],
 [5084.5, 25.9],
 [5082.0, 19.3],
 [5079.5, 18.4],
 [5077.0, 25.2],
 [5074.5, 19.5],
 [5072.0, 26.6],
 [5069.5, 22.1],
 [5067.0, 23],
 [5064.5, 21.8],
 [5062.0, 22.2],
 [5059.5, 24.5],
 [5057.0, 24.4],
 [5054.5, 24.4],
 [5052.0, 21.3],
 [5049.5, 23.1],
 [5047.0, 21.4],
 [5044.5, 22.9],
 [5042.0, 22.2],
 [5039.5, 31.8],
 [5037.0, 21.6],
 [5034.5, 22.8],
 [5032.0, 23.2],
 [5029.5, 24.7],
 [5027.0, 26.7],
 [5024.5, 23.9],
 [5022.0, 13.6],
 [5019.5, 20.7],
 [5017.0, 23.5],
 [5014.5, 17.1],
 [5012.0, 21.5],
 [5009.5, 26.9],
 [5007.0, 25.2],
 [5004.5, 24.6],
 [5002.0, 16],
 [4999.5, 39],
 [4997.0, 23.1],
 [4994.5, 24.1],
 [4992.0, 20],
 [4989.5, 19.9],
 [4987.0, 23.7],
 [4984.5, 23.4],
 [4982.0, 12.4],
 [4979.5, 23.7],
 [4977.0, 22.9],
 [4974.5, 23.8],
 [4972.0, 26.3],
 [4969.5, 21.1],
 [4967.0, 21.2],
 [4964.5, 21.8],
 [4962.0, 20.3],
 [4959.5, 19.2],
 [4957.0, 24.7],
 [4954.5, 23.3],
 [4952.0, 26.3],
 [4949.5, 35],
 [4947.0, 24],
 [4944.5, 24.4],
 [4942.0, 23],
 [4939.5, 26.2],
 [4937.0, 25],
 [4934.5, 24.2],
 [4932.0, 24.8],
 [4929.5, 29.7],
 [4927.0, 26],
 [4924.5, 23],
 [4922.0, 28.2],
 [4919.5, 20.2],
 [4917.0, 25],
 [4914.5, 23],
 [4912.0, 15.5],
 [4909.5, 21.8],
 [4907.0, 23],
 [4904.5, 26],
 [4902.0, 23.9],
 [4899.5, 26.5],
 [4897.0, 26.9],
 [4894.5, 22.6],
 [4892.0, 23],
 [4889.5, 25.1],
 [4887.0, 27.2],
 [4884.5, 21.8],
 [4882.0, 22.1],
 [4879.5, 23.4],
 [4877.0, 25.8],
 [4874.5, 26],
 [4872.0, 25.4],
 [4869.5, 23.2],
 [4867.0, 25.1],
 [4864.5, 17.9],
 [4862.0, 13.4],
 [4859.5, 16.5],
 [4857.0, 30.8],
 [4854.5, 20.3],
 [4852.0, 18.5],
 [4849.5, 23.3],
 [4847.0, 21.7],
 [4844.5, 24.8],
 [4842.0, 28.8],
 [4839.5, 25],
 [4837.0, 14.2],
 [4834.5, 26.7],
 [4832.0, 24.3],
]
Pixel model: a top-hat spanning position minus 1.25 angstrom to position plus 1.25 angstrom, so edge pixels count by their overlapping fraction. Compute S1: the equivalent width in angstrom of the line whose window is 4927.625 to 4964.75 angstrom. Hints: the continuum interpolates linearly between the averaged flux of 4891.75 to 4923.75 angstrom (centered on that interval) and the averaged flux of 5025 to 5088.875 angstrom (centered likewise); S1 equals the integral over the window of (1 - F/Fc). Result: -2.2 angstrom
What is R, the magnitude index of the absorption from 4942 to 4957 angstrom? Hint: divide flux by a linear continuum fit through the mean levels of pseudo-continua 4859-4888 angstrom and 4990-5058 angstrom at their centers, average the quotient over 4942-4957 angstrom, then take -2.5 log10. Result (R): -0.15 mag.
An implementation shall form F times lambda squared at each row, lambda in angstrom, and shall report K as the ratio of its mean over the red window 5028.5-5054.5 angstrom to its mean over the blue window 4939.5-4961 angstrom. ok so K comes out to 1.0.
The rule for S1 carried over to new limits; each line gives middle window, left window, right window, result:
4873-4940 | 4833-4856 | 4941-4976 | -2.7 angstrom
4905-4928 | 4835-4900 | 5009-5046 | 0.0 angstrom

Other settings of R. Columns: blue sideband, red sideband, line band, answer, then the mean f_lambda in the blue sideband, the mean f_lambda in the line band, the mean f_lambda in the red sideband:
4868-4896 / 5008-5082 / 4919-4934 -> -0.08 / 24.2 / 25.5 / 22.7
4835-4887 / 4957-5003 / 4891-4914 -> -0.03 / 22.6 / 23.2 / 22.4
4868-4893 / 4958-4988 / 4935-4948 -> -0.09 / 24.3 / 24.5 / 21.7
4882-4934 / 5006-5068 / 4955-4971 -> 0.10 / 24.1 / 21.6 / 23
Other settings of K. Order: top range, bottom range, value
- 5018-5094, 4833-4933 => 1.05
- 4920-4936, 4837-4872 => 1.20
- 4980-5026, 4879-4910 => 0.96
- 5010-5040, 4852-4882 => 1.07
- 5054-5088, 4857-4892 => 1.09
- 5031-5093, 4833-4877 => 1.12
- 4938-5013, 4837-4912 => 1.06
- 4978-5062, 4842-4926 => 1.05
